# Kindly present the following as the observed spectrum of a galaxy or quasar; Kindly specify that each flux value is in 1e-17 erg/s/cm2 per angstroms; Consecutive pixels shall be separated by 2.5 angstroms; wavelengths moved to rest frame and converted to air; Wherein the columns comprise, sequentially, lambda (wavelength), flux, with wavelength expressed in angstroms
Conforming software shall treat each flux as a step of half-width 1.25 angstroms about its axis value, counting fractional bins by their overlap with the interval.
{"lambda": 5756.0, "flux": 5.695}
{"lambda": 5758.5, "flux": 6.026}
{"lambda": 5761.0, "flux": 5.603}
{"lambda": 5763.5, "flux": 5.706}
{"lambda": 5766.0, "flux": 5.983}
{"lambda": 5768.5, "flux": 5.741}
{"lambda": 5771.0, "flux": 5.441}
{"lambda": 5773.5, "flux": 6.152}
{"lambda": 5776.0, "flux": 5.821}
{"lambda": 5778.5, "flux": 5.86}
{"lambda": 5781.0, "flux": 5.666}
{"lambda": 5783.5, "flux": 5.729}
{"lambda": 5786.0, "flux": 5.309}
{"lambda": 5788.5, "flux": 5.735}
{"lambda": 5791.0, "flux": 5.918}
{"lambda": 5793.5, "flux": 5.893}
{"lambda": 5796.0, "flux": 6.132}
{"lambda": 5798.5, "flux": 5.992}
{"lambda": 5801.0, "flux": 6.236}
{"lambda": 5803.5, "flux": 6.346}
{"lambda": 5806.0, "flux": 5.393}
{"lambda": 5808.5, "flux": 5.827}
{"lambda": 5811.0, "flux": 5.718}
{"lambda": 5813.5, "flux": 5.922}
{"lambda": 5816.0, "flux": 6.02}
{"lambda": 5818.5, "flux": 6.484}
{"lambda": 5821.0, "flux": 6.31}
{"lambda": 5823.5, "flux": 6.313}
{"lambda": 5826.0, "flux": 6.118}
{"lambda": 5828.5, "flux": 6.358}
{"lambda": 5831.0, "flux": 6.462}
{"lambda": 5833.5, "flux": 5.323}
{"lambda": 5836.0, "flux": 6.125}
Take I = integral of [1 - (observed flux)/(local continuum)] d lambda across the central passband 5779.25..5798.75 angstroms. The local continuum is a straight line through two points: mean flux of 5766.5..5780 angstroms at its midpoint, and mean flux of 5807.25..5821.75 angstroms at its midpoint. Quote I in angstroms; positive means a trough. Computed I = 0.4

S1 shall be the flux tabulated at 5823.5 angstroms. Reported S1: 6.313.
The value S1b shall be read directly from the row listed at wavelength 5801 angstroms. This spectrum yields 6.236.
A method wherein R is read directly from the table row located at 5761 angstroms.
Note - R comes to 5.603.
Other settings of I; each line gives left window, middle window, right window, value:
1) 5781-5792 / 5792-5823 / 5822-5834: -0.6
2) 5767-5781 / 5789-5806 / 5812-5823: 0.0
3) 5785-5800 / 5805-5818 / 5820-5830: 0.6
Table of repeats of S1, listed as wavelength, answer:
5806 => 5.393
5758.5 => 6.026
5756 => 5.695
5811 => 5.718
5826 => 6.118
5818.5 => 6.484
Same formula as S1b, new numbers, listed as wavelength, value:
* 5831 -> 6.462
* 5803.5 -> 6.346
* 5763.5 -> 5.706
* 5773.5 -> 6.152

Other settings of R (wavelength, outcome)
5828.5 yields 6.358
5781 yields 5.666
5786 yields 5.309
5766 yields 5.983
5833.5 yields 5.323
